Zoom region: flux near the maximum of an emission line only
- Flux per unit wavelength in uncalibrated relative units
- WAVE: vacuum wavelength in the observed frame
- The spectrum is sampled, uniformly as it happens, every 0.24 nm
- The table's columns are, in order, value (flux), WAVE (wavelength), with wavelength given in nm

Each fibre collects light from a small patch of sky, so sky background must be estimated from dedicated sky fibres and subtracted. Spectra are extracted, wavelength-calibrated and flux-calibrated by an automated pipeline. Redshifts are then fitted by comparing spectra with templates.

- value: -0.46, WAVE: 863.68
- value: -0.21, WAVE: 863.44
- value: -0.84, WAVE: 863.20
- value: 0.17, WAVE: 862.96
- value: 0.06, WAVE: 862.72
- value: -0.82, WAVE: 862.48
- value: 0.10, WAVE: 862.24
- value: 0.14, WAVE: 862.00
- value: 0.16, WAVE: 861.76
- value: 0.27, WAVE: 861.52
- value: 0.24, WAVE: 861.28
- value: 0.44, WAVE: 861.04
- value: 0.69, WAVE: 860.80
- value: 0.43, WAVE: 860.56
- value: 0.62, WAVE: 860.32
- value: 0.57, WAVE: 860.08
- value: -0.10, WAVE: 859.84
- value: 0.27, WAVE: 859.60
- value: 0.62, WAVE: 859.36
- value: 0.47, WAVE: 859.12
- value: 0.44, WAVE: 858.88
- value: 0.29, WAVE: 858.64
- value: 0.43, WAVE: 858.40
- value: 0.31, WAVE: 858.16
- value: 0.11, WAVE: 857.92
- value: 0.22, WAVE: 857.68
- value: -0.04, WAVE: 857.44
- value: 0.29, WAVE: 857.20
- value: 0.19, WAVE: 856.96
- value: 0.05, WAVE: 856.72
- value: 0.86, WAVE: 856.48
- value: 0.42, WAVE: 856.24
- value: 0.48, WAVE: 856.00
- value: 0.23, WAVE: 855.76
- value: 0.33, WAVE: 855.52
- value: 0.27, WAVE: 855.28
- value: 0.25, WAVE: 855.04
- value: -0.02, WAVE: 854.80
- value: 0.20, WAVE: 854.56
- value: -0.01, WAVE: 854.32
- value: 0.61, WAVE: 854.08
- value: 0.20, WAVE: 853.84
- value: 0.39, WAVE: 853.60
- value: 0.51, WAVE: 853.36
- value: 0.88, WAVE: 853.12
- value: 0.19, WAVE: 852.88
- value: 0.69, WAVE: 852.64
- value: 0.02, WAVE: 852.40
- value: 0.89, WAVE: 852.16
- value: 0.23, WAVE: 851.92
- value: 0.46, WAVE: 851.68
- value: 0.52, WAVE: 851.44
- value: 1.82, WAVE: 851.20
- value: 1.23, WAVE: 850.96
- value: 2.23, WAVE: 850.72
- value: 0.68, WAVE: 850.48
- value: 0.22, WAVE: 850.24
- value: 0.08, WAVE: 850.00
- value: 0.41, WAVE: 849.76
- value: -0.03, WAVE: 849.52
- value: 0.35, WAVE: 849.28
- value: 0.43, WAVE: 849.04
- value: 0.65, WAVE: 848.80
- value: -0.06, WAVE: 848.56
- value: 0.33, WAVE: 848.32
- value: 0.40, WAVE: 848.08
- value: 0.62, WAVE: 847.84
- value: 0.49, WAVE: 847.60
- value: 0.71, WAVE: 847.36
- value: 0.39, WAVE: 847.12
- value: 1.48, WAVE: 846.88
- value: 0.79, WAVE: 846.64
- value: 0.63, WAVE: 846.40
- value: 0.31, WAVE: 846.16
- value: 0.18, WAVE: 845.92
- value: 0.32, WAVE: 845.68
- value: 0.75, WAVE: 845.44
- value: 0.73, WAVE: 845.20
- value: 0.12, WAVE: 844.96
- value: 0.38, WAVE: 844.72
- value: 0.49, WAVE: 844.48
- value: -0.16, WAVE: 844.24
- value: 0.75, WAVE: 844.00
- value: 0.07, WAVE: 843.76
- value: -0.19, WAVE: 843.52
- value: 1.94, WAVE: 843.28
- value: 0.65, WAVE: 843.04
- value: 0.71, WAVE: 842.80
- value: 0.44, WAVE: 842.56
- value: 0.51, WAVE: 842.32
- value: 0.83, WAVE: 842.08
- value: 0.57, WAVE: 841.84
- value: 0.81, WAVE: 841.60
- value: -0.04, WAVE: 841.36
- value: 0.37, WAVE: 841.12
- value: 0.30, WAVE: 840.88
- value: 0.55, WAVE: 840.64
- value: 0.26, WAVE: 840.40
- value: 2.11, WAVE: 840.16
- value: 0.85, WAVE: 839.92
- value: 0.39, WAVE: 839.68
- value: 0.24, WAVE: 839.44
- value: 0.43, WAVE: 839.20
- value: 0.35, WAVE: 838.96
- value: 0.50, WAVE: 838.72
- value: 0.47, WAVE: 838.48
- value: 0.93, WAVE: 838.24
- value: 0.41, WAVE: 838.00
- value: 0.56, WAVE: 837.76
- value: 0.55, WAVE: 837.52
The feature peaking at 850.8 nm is H-beta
